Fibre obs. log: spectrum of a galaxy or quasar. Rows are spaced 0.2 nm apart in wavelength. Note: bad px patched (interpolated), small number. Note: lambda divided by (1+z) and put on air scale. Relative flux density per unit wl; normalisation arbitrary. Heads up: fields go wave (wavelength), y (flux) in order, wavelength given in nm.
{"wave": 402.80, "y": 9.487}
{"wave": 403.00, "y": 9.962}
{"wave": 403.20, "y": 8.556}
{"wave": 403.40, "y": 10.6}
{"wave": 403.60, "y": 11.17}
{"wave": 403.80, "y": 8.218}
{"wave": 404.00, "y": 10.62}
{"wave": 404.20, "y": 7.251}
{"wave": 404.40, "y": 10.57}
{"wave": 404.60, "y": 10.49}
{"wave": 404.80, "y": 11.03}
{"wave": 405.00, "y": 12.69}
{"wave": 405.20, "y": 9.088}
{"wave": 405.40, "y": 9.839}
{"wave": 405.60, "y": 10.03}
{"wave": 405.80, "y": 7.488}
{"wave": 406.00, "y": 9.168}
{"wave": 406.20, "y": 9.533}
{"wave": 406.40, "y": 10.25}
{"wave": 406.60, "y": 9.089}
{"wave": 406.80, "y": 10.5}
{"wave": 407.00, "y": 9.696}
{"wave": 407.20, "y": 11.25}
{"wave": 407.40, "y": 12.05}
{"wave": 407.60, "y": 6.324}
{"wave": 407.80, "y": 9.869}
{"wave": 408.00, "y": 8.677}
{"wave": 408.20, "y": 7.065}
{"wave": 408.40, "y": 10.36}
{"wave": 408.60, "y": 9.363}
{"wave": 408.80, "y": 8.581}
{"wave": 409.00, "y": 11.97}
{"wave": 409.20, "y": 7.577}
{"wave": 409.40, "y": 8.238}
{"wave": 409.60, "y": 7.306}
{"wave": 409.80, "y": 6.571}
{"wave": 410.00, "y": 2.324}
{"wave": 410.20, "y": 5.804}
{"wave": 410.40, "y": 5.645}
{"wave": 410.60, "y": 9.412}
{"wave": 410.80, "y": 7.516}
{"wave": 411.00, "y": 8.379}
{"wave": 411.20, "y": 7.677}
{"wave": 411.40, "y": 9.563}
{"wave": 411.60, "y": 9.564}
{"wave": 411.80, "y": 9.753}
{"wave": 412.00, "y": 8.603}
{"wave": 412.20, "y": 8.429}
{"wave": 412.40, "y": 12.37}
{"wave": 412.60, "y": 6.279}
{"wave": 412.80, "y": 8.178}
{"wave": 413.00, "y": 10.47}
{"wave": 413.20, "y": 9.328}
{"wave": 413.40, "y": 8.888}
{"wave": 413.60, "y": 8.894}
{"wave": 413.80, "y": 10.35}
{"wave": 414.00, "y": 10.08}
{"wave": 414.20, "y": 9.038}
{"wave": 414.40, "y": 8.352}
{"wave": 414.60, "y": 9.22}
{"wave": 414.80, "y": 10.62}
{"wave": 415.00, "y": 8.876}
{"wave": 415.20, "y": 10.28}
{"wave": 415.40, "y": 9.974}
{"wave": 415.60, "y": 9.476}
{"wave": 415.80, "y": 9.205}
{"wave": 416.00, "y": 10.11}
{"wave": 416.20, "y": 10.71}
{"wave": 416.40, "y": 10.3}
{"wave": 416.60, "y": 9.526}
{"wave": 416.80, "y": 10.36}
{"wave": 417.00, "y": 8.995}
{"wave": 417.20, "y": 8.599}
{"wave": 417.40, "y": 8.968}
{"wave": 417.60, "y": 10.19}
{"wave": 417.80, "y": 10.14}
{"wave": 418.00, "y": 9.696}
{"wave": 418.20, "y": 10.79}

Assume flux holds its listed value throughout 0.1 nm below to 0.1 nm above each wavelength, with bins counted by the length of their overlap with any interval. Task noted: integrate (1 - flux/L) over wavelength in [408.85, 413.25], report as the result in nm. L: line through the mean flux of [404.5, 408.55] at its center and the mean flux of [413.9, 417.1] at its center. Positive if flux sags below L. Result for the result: 0.676 nm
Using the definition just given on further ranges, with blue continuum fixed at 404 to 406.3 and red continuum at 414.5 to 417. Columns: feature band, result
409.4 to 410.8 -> 0.48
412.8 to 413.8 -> 0.05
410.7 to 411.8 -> 0.13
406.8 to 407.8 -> -0.01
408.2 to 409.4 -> 0.07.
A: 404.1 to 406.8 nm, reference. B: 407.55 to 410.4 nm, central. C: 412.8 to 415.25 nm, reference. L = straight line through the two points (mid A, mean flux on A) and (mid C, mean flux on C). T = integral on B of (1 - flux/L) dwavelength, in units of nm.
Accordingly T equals 0.54 nm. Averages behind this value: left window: 9.76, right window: 9.46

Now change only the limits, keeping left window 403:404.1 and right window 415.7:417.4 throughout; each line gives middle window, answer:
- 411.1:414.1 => 0.15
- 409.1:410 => 0.27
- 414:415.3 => 0.03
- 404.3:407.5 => -0.12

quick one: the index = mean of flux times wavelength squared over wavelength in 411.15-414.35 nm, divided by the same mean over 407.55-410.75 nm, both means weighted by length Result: 1.20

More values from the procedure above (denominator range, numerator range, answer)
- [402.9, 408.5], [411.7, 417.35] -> 1.02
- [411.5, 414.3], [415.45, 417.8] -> 1.06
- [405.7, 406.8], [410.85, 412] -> 0.99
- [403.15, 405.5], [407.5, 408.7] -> 0.87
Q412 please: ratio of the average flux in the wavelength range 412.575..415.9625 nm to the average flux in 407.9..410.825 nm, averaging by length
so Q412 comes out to 1.20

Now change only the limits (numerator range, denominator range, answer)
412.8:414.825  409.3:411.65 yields 1.29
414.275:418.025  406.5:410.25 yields 1.12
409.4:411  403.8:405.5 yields 0.66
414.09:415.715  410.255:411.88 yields 1.14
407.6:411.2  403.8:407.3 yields 0.80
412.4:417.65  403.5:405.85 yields 0.96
